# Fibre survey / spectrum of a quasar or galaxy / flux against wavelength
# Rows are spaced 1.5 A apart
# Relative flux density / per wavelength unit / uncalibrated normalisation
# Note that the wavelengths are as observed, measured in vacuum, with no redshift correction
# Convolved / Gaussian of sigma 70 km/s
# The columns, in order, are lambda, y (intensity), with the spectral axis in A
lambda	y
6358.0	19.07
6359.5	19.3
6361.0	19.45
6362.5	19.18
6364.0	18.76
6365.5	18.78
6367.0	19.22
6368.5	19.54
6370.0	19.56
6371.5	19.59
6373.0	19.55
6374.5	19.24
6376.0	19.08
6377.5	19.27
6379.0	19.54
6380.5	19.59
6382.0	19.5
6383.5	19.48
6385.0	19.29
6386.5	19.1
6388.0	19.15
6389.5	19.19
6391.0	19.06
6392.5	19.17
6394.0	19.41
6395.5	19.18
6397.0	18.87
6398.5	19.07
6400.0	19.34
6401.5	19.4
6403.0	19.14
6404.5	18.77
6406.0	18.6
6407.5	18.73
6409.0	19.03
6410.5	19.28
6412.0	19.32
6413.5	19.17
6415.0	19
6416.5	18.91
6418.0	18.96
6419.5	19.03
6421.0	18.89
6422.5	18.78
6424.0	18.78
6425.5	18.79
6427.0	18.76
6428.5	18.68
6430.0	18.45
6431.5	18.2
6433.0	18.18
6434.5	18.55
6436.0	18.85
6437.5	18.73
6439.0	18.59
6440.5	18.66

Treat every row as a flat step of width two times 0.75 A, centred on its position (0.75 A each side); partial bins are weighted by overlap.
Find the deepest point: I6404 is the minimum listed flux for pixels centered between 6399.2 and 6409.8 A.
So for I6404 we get 18.6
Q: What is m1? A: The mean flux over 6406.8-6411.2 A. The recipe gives 19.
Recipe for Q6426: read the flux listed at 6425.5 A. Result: 18.79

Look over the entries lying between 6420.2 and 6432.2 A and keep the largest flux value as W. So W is 18.89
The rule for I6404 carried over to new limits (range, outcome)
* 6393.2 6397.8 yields 18.87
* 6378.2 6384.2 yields 19.48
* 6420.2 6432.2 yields 18.2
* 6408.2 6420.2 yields 18.91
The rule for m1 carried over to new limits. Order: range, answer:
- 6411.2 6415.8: 19.2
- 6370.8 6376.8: 19.4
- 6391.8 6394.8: 19.3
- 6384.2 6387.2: 19.2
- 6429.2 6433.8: 18.3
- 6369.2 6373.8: 19.6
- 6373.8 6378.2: 19.2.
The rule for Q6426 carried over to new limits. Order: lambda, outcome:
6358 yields 19.07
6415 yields 19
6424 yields 18.78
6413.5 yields 19.17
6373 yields 19.55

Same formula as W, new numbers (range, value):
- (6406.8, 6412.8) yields 19.32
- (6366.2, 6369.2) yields 19.54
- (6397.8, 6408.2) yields 19.4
